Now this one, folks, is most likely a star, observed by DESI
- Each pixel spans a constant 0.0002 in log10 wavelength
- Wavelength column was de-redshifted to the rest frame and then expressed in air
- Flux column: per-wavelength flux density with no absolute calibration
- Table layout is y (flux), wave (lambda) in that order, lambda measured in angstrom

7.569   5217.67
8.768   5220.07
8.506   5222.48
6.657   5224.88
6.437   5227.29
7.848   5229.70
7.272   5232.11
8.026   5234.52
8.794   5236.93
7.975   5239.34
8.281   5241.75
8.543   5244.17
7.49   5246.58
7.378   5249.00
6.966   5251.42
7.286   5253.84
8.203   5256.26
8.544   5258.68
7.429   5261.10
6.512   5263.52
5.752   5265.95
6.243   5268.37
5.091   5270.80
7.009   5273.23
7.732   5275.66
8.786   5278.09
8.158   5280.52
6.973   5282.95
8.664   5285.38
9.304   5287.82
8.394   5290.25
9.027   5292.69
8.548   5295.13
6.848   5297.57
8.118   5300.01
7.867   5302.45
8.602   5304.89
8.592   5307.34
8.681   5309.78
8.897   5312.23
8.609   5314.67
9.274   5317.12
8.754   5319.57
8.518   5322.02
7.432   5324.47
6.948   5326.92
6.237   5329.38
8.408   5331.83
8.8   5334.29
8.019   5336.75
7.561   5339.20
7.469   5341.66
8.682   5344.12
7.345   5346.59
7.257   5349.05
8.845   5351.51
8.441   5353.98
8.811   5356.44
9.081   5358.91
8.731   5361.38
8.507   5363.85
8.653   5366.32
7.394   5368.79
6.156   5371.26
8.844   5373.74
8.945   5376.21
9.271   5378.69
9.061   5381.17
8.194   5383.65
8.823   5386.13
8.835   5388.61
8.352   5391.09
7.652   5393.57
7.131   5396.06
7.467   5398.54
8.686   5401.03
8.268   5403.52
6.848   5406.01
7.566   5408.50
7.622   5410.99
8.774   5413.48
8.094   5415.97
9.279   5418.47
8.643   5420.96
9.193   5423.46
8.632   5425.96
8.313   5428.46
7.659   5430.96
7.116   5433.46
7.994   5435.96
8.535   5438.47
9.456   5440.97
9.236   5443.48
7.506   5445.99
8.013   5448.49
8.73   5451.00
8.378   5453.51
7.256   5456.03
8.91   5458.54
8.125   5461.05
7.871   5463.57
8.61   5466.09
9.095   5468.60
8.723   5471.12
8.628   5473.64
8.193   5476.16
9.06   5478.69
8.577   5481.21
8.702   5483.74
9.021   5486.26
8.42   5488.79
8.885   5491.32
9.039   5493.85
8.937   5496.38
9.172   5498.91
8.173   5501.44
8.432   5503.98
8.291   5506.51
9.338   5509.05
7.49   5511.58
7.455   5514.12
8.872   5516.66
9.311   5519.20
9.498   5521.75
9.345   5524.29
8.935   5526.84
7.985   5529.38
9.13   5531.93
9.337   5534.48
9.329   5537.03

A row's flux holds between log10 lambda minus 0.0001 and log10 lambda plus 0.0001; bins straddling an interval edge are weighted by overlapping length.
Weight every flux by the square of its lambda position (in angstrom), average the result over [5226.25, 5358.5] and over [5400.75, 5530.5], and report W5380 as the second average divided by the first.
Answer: 1.1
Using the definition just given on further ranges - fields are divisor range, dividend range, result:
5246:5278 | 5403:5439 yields 1.22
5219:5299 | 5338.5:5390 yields 1.13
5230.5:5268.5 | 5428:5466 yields 1.17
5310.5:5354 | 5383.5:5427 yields 1.05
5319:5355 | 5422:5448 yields 1.10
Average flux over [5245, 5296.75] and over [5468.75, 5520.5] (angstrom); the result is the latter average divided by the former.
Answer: 1.1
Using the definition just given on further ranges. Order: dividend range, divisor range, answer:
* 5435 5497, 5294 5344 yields 1.05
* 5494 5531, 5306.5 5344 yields 1.06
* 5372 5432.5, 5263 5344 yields 1.05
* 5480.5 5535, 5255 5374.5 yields 1.10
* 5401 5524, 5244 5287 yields 1.15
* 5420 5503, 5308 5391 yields 1.03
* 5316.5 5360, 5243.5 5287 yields 1.10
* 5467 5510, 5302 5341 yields 1.07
